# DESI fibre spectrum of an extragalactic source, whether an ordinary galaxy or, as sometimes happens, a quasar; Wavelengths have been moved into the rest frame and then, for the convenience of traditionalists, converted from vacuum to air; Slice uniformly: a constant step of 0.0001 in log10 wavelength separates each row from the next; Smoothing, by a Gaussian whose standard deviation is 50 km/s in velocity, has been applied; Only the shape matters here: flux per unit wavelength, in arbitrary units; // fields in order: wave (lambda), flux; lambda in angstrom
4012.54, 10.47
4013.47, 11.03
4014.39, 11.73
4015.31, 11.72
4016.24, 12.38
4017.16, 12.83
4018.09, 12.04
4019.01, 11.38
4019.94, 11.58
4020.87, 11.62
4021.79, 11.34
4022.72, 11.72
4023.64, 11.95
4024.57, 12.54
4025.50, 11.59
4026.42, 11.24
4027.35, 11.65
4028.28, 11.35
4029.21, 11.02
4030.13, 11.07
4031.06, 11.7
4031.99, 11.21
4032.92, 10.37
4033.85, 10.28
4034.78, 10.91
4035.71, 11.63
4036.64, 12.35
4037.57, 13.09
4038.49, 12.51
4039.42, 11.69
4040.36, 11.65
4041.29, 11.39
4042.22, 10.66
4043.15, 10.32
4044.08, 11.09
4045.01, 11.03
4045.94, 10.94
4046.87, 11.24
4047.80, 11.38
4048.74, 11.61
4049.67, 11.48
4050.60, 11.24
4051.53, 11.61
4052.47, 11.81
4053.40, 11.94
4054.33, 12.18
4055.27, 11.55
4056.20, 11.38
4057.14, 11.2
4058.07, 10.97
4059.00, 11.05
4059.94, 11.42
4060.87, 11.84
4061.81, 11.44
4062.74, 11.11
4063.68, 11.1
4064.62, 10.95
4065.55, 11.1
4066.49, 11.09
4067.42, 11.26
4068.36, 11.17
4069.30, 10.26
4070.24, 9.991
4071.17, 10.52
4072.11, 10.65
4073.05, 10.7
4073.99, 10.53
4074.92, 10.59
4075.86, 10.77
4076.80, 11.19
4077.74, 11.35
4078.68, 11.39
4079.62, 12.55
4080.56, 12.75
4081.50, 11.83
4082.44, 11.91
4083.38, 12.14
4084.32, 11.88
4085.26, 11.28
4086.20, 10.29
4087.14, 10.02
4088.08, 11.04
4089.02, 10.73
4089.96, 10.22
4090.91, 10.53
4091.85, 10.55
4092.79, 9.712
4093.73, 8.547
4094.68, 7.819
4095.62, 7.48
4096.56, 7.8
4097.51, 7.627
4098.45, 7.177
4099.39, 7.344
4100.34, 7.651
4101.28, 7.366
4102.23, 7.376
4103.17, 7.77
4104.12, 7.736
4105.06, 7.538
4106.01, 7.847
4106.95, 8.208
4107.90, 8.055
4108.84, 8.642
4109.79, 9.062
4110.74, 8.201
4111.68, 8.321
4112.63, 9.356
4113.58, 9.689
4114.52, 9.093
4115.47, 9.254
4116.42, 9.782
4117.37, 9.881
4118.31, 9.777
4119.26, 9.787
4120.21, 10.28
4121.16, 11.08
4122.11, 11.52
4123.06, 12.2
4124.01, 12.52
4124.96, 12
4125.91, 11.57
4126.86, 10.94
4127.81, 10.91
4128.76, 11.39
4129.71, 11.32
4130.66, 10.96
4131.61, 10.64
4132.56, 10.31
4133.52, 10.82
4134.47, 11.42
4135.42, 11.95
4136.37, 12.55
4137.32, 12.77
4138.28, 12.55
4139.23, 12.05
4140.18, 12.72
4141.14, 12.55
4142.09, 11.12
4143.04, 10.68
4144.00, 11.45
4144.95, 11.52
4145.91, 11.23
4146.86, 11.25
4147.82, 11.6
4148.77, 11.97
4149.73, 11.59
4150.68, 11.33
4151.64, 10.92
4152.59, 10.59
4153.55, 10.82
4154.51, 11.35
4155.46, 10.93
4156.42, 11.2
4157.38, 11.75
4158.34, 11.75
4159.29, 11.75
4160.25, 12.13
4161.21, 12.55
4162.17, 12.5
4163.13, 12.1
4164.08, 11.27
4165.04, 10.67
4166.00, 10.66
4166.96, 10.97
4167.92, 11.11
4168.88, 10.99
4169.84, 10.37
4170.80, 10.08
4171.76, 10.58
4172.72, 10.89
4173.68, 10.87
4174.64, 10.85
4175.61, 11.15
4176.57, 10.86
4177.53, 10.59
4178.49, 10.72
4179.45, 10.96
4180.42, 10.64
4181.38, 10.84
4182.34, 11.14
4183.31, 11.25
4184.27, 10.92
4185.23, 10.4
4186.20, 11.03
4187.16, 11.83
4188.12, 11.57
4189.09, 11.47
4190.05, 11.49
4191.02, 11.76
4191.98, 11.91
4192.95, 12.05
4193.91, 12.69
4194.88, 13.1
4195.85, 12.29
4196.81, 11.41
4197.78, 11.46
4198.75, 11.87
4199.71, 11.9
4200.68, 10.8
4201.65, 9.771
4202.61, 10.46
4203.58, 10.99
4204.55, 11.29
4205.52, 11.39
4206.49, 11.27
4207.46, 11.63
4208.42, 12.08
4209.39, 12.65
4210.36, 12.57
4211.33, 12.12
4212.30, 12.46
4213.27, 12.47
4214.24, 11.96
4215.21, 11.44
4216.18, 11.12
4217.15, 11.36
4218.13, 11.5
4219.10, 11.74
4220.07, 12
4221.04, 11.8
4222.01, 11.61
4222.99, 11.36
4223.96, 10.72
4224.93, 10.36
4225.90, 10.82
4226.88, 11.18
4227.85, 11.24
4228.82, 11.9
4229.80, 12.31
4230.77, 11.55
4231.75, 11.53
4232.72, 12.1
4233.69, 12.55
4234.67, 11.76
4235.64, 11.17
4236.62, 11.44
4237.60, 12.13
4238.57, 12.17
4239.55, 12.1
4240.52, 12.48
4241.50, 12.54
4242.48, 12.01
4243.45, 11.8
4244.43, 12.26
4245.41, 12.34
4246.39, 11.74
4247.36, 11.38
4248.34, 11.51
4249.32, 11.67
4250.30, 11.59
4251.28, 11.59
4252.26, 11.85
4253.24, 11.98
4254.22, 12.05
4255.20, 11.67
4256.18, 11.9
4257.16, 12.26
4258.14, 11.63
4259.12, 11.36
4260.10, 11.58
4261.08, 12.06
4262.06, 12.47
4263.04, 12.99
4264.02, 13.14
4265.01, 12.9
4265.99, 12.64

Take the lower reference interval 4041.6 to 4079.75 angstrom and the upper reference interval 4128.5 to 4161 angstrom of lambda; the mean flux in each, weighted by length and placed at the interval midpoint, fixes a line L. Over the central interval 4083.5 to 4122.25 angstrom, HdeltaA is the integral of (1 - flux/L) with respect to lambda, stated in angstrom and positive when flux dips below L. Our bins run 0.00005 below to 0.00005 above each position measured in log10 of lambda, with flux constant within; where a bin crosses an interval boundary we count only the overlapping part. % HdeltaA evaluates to 7.6 angstrom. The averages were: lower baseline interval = 11.2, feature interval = 9.11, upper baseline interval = 11.5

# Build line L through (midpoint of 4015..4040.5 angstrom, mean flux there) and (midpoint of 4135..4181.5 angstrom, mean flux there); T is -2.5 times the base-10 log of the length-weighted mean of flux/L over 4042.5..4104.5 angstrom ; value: 0.10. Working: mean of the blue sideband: 11.7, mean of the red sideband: 11.4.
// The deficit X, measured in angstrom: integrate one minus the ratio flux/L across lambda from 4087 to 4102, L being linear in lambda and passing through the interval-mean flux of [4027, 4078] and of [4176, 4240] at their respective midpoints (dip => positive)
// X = 3.33 angstrom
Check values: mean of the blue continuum 11.2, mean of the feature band 8.8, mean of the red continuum 11.5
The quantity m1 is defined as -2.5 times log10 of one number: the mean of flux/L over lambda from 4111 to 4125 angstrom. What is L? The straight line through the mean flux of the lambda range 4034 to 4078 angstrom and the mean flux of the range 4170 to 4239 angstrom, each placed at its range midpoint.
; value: 0.11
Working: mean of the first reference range 11.2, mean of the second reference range 11.5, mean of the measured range 10.2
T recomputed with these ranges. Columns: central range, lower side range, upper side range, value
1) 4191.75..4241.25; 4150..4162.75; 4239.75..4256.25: 0.007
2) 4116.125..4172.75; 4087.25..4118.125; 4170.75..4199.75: -0.134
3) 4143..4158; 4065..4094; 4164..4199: -0.015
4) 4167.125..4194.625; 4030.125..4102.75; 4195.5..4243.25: 0.029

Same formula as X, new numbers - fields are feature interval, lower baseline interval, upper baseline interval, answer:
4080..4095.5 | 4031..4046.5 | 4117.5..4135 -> 0.8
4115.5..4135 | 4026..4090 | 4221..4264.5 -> 0.9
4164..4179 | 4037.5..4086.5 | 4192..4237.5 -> 1.0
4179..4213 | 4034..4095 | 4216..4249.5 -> 0.1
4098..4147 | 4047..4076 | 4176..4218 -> 4.9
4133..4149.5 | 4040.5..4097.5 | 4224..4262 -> -0.7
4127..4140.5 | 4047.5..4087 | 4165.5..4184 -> -0.7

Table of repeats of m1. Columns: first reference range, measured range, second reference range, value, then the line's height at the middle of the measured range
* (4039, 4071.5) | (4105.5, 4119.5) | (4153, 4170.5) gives 0.249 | 11.3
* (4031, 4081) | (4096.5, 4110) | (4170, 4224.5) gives 0.406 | 11.3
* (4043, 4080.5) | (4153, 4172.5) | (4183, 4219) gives 0.022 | 11.5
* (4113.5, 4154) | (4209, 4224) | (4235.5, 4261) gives -0.014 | 11.7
